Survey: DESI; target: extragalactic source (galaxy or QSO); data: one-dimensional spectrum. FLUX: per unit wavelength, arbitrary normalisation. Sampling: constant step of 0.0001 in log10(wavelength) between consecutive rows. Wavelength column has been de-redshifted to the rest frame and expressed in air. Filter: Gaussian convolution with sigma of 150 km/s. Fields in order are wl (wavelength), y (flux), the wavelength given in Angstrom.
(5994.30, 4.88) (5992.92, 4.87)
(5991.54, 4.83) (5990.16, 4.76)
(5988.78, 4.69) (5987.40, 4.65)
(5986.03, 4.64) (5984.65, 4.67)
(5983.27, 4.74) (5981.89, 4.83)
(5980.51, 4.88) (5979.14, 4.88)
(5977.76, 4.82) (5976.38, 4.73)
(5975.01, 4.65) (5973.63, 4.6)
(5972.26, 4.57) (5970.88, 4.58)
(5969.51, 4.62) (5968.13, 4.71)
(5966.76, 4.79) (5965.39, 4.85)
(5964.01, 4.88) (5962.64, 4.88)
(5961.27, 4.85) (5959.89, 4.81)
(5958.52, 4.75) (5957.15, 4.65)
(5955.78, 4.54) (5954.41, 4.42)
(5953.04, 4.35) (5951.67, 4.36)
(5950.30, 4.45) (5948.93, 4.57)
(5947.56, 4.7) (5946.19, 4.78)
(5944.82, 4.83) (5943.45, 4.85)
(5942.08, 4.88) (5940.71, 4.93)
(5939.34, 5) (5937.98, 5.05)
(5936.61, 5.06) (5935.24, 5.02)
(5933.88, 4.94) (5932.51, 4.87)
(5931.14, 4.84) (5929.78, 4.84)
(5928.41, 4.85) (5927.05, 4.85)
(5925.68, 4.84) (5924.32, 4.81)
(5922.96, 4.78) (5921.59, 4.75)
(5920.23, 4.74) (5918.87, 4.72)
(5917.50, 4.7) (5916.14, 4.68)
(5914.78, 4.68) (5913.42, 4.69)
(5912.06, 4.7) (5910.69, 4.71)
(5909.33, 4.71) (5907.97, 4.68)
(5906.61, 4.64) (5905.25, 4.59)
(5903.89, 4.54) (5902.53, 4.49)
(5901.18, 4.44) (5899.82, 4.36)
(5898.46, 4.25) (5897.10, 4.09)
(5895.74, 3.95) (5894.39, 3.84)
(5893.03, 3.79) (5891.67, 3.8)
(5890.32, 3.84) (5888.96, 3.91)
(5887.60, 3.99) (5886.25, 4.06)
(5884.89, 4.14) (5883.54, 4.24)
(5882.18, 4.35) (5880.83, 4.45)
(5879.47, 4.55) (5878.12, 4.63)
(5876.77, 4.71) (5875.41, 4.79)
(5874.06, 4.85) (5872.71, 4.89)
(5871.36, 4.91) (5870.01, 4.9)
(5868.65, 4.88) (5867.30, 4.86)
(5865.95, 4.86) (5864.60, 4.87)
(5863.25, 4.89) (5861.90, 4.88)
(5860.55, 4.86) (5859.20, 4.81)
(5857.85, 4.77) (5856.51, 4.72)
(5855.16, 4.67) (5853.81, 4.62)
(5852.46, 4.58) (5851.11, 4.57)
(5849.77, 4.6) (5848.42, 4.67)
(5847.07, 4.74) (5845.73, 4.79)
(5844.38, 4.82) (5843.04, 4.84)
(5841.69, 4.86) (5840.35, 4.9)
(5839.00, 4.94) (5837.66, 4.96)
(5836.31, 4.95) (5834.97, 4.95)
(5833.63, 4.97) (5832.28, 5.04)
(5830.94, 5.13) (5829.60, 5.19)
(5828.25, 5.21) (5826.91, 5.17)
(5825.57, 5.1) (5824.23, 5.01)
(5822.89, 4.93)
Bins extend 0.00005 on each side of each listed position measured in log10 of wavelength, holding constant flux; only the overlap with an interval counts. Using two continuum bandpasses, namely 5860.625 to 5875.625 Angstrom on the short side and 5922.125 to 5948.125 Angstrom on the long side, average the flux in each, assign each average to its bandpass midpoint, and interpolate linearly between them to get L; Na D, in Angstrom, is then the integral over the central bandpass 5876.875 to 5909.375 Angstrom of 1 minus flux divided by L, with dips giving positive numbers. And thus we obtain 4.08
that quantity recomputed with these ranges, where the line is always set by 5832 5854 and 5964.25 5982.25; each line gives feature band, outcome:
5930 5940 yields -0.43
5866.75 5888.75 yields 1.06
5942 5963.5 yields 0.38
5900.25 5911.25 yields 0.42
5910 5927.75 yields 0.09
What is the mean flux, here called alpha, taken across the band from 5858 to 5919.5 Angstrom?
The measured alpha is 4.52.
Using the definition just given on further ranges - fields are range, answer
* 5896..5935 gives 4.67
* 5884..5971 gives 4.6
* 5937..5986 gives 4.73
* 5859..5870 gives 4.87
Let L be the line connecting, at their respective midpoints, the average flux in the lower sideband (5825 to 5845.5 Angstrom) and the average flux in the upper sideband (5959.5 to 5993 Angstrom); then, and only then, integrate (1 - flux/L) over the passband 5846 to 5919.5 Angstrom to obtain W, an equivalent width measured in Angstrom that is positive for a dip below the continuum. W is 5.6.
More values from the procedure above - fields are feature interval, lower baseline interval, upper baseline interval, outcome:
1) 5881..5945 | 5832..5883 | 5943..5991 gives 2.4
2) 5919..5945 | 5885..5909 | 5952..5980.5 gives -2.5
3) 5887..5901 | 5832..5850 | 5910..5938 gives 2.4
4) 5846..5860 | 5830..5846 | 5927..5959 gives 0.7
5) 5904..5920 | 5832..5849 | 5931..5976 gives 0.4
